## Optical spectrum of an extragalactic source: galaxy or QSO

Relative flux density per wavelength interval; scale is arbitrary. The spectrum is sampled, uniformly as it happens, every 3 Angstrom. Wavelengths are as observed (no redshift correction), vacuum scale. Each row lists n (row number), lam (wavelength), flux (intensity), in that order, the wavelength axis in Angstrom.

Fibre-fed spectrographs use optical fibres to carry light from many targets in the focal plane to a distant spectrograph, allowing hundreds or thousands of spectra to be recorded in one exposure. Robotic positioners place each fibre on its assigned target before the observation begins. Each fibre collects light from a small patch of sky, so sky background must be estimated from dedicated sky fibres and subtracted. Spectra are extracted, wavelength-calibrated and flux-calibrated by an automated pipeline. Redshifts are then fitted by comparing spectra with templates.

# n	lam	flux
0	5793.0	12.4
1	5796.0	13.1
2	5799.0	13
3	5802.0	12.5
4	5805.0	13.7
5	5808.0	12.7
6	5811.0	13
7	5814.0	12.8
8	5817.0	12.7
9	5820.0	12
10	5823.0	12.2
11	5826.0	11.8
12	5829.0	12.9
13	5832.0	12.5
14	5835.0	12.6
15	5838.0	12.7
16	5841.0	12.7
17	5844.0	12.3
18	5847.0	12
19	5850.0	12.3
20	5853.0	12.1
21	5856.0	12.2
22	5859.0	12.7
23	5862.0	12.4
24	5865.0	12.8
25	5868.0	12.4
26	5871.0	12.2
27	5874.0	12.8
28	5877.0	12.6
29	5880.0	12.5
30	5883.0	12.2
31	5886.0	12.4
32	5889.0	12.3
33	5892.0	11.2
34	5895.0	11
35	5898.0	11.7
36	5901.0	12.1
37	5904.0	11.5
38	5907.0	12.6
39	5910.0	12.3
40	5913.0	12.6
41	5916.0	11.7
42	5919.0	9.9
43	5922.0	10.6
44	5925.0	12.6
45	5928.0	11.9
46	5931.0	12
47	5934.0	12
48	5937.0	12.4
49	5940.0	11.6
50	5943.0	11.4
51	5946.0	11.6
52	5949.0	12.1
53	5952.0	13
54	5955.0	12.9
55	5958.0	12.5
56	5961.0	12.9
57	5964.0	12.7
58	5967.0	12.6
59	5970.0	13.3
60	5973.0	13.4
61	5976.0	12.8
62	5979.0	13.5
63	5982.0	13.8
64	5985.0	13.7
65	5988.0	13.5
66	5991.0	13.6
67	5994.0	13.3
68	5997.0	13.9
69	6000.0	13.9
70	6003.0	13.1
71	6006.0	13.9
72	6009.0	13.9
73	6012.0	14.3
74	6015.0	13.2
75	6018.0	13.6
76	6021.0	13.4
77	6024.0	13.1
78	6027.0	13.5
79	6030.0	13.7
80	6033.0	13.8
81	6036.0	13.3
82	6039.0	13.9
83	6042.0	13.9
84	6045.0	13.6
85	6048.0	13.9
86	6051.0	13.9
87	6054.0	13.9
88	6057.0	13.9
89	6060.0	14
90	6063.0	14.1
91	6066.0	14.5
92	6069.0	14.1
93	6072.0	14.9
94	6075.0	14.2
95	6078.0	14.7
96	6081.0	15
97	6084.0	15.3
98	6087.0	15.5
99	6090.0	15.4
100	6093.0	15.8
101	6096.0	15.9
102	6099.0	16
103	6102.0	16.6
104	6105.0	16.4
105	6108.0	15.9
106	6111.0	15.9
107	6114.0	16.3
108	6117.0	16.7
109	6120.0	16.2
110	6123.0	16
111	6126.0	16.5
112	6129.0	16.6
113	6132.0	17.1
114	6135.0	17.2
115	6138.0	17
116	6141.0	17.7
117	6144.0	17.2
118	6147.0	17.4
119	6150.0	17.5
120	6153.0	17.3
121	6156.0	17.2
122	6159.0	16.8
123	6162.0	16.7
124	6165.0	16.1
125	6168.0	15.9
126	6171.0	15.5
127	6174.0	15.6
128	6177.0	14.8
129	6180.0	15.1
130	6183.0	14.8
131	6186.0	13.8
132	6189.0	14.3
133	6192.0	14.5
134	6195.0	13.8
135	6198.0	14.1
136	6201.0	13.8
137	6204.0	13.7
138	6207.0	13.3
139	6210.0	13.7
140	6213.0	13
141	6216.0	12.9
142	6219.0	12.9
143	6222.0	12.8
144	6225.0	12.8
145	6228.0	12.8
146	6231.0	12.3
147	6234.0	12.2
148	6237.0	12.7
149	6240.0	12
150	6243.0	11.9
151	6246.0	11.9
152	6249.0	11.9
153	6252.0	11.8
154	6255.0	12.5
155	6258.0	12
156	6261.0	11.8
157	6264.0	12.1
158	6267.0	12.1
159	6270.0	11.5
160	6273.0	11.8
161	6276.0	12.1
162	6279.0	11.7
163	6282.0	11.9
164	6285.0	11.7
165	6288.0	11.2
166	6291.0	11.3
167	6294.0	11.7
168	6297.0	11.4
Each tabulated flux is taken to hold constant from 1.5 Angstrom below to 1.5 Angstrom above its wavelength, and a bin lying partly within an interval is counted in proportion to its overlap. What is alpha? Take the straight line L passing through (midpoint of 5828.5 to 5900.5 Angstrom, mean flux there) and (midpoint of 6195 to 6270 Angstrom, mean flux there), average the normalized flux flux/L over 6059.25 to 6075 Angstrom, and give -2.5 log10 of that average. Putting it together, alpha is -0.15 mag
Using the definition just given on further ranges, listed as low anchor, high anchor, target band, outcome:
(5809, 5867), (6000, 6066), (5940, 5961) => 0.08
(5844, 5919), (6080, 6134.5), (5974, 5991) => 0.04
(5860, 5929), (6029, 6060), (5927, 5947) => 0.06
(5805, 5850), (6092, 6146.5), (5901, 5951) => 0.17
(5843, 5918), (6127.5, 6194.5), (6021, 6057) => 0.06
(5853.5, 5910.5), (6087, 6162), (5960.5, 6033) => 0.06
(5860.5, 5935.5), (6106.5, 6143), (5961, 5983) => 0.03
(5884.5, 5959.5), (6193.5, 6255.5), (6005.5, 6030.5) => -0.12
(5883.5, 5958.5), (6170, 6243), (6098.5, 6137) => -0.25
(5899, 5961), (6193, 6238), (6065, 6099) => -0.19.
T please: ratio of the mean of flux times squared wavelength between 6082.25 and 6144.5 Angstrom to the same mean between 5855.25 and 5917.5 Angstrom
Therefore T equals 1.4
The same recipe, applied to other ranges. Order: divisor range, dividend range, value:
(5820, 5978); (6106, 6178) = 1.47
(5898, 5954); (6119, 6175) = 1.51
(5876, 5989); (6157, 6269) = 1.21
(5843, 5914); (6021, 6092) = 1.23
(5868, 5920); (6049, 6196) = 1.41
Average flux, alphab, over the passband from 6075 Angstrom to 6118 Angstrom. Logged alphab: 15.7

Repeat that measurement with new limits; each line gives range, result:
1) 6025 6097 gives 14.3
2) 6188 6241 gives 13.2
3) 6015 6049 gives 13.6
